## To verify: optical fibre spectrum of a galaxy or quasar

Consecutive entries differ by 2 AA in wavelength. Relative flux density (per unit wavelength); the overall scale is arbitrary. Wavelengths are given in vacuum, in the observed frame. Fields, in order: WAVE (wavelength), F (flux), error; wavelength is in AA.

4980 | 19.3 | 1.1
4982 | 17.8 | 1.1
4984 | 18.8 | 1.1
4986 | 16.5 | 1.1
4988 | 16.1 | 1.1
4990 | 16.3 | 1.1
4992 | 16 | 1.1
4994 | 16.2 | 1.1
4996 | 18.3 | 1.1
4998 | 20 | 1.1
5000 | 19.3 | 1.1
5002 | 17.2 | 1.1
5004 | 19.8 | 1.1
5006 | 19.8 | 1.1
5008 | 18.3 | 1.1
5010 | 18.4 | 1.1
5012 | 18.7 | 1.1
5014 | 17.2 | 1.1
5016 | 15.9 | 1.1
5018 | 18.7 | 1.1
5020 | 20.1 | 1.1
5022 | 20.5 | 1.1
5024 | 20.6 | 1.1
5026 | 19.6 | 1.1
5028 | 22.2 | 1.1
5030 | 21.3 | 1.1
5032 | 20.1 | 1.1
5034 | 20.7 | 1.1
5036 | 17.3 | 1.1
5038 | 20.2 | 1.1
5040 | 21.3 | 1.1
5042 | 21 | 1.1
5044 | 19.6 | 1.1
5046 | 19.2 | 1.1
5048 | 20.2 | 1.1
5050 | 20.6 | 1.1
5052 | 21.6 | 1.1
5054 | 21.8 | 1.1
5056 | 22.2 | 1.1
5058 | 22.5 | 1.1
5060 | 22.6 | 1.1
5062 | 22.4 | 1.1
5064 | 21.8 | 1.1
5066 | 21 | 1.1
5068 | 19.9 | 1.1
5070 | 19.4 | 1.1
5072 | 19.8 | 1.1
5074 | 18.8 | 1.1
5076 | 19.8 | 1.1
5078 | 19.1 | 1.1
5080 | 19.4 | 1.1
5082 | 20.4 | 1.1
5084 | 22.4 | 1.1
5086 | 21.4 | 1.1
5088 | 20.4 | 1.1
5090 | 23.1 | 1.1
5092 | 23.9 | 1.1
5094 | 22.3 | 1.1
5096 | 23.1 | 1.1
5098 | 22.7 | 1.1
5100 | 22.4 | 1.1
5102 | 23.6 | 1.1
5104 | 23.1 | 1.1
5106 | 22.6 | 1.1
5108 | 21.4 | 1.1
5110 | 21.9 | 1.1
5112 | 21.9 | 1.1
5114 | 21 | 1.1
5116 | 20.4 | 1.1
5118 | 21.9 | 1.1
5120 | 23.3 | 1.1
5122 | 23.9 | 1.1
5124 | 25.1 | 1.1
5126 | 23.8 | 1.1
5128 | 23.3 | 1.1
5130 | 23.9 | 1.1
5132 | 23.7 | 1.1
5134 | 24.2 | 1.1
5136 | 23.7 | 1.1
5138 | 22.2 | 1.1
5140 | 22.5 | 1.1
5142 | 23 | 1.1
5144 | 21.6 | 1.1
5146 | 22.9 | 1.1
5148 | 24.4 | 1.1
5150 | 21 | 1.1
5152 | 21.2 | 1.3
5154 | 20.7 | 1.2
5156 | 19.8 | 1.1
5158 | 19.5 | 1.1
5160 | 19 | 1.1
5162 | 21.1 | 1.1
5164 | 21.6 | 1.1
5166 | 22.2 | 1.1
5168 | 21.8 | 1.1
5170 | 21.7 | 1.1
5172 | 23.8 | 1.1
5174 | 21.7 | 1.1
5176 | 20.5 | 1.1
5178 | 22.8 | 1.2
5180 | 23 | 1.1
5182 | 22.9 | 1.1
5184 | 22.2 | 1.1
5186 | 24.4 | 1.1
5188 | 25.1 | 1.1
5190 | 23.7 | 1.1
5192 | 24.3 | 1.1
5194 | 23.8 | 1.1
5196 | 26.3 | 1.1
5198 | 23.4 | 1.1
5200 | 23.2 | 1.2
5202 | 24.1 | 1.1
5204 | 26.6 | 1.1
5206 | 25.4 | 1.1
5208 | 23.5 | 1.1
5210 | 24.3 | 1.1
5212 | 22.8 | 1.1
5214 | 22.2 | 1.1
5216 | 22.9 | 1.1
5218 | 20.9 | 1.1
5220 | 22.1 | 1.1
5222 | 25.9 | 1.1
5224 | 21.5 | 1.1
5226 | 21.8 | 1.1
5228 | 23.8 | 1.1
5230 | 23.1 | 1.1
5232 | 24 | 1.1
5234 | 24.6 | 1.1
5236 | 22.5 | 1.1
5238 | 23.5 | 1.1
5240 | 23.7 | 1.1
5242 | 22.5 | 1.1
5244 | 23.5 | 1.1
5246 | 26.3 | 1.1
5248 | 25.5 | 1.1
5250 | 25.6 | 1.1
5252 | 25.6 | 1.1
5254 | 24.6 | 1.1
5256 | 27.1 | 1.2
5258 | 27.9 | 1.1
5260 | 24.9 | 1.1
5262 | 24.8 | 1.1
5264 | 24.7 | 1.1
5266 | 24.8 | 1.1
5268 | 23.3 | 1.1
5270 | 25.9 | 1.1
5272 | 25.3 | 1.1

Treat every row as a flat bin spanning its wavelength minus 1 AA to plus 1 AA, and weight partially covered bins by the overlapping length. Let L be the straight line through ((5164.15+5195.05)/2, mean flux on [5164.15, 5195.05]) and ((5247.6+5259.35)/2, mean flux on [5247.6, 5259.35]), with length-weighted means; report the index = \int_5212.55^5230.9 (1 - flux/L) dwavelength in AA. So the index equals 1.49 AA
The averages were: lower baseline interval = 22.9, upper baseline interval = 26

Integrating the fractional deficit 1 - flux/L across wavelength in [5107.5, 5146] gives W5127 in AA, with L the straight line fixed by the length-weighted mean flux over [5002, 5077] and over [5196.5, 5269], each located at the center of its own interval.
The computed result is -1.6 AA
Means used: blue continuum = 20.1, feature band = 22.8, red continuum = 24.1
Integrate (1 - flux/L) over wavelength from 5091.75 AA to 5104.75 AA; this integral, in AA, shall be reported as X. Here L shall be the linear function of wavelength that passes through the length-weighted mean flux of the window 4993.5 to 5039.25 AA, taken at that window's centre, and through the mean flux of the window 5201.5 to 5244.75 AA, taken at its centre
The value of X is -1.3 AA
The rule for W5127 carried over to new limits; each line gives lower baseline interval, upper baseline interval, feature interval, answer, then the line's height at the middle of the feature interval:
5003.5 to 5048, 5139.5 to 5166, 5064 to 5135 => -4.4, 20.6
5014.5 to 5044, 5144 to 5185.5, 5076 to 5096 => -0.7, 20.7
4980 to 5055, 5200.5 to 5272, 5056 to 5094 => -1.2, 20.4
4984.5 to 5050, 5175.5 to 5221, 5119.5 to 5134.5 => -1.5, 21.7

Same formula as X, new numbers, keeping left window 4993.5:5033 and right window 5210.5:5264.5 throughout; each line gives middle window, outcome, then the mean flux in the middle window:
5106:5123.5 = -0.6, 22.1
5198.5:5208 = -0.5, 24.6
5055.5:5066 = -1.0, 22.2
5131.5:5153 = -0.8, 22.7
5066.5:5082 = 0.7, 19.6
